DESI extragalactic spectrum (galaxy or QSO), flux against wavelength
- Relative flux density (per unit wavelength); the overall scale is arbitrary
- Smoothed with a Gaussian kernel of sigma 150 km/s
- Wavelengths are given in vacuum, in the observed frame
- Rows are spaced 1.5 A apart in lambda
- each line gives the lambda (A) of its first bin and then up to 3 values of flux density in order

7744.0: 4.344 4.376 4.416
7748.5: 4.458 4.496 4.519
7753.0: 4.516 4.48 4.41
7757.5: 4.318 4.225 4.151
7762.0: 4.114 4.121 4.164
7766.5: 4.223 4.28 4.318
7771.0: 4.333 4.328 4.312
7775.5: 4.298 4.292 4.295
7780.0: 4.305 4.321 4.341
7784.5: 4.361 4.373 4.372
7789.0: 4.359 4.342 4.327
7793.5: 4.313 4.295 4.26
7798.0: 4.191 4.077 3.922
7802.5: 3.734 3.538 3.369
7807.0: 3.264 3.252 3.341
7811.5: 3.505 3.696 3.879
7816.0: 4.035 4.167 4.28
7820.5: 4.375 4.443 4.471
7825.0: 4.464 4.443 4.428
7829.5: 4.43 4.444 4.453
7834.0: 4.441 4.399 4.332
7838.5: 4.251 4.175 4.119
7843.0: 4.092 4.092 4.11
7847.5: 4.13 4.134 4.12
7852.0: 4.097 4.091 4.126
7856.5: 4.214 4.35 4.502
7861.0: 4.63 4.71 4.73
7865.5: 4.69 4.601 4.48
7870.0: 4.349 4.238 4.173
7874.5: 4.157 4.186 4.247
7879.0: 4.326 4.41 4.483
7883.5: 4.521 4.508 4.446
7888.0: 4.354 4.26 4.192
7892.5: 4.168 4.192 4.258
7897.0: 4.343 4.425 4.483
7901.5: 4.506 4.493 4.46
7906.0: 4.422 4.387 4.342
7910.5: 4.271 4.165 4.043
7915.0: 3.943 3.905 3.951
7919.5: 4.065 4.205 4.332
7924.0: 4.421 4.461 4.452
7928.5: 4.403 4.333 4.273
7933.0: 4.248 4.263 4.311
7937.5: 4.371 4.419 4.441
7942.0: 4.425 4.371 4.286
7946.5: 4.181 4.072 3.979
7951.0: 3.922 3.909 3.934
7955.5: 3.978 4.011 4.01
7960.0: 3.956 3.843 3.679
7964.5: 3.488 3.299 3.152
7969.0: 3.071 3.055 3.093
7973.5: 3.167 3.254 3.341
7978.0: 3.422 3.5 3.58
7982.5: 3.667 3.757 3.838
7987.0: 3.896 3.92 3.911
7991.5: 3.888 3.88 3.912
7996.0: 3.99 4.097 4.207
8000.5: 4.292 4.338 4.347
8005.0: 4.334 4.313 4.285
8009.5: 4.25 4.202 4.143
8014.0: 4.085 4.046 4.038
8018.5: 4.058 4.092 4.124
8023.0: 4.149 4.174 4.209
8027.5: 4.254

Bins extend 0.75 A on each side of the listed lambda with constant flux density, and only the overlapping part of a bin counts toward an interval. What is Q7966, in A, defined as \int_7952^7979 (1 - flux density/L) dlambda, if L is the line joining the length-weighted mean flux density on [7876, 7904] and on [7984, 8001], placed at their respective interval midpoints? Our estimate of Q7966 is 3.6 A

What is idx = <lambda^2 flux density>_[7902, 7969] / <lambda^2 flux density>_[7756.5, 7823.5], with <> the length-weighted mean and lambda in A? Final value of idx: 1.04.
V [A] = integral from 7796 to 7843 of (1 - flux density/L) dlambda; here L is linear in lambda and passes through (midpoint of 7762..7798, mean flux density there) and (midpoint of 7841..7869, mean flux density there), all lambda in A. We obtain 2.6 A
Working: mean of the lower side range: 4.3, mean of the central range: 4.07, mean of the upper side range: 4.32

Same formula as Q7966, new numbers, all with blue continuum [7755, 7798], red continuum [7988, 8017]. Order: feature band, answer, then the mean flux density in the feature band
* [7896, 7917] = -0.5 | 4.3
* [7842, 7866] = -0.3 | 4.3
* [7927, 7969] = 1.2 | 4.05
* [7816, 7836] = -0.6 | 4.39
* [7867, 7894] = -0.7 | 4.33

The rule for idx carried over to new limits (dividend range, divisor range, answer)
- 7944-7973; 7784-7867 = 0.92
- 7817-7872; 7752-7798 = 1.03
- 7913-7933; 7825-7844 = 0.99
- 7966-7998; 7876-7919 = 0.85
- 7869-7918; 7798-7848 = 1.08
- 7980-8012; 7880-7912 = 0.95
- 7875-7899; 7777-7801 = 1.03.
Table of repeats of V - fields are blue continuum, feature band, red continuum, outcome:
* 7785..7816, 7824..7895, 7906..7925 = -4.76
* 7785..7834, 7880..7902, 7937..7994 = -2.43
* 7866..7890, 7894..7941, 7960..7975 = -4.72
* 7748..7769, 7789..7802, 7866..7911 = 0.34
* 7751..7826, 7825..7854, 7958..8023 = -1.32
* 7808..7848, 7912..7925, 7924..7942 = 0.66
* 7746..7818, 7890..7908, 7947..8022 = -1.73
